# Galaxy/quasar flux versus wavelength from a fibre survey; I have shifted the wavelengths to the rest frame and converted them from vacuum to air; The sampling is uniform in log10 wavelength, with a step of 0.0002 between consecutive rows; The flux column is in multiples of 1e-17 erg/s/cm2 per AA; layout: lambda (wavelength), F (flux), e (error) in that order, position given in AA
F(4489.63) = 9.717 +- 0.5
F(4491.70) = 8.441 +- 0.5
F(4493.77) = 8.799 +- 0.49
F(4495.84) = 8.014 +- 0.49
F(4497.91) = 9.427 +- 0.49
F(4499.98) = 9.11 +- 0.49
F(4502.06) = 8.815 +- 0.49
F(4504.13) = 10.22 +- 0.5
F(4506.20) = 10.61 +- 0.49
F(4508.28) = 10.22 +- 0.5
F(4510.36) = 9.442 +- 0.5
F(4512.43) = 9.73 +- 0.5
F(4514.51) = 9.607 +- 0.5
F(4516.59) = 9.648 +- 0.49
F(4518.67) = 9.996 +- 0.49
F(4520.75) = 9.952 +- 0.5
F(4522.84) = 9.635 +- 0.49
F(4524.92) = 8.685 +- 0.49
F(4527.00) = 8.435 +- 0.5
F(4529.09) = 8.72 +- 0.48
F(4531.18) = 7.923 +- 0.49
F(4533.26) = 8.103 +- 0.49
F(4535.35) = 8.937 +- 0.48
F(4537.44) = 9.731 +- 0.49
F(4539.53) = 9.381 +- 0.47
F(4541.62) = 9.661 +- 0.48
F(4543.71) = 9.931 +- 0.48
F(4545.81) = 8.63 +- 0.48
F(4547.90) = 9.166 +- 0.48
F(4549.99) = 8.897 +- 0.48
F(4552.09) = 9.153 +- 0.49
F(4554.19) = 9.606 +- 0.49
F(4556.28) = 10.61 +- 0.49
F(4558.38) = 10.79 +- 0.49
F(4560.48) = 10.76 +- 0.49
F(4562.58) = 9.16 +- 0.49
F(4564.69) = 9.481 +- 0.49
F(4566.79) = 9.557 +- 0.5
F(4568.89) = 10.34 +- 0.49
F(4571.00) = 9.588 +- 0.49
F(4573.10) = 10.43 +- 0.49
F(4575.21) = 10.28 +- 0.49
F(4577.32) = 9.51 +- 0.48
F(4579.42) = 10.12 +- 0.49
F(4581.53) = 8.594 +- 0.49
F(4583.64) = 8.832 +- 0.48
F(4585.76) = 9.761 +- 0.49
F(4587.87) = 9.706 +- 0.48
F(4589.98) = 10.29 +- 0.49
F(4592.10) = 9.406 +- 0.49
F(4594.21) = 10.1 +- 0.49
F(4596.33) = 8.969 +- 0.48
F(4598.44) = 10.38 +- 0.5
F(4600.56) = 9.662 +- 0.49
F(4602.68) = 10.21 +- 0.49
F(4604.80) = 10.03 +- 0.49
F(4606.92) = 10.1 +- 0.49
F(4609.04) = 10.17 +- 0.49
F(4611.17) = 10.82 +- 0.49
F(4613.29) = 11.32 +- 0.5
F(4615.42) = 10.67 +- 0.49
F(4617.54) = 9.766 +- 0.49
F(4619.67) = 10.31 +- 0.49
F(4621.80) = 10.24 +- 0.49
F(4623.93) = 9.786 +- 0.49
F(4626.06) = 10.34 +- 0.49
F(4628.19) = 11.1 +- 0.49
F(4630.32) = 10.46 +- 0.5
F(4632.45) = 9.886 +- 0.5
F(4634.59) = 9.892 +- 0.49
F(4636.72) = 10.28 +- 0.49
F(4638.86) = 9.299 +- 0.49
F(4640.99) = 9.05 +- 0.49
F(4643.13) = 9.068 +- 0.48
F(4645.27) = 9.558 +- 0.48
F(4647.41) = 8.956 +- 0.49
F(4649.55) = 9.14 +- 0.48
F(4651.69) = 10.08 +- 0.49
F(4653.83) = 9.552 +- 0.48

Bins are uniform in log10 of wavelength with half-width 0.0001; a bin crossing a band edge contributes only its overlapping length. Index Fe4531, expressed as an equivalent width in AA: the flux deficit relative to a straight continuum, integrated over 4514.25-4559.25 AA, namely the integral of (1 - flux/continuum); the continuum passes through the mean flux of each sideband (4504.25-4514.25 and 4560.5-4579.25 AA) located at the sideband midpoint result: 2.8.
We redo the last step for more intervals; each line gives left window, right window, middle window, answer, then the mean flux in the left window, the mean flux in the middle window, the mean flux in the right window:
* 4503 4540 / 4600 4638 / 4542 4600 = 0.8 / 9.39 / 9.7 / 10.3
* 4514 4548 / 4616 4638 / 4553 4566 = -0.8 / 9.18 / 10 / 10.2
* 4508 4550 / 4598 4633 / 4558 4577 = -0.5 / 9.25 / 9.99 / 10.3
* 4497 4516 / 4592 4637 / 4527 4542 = 1.5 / 9.69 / 8.85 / 10.2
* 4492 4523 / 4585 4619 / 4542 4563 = 0.2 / 9.52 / 9.69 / 10.1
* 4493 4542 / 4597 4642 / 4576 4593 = 0.6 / 9.28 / 9.54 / 10.2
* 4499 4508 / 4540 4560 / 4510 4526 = 0.2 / 9.73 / 9.59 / 9.63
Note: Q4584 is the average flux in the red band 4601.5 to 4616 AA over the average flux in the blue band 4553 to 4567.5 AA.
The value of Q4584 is 1.0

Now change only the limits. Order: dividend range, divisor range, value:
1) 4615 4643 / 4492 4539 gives 1.09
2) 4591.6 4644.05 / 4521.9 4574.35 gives 1.07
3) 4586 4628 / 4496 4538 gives 1.09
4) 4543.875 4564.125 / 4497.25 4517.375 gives 1.00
